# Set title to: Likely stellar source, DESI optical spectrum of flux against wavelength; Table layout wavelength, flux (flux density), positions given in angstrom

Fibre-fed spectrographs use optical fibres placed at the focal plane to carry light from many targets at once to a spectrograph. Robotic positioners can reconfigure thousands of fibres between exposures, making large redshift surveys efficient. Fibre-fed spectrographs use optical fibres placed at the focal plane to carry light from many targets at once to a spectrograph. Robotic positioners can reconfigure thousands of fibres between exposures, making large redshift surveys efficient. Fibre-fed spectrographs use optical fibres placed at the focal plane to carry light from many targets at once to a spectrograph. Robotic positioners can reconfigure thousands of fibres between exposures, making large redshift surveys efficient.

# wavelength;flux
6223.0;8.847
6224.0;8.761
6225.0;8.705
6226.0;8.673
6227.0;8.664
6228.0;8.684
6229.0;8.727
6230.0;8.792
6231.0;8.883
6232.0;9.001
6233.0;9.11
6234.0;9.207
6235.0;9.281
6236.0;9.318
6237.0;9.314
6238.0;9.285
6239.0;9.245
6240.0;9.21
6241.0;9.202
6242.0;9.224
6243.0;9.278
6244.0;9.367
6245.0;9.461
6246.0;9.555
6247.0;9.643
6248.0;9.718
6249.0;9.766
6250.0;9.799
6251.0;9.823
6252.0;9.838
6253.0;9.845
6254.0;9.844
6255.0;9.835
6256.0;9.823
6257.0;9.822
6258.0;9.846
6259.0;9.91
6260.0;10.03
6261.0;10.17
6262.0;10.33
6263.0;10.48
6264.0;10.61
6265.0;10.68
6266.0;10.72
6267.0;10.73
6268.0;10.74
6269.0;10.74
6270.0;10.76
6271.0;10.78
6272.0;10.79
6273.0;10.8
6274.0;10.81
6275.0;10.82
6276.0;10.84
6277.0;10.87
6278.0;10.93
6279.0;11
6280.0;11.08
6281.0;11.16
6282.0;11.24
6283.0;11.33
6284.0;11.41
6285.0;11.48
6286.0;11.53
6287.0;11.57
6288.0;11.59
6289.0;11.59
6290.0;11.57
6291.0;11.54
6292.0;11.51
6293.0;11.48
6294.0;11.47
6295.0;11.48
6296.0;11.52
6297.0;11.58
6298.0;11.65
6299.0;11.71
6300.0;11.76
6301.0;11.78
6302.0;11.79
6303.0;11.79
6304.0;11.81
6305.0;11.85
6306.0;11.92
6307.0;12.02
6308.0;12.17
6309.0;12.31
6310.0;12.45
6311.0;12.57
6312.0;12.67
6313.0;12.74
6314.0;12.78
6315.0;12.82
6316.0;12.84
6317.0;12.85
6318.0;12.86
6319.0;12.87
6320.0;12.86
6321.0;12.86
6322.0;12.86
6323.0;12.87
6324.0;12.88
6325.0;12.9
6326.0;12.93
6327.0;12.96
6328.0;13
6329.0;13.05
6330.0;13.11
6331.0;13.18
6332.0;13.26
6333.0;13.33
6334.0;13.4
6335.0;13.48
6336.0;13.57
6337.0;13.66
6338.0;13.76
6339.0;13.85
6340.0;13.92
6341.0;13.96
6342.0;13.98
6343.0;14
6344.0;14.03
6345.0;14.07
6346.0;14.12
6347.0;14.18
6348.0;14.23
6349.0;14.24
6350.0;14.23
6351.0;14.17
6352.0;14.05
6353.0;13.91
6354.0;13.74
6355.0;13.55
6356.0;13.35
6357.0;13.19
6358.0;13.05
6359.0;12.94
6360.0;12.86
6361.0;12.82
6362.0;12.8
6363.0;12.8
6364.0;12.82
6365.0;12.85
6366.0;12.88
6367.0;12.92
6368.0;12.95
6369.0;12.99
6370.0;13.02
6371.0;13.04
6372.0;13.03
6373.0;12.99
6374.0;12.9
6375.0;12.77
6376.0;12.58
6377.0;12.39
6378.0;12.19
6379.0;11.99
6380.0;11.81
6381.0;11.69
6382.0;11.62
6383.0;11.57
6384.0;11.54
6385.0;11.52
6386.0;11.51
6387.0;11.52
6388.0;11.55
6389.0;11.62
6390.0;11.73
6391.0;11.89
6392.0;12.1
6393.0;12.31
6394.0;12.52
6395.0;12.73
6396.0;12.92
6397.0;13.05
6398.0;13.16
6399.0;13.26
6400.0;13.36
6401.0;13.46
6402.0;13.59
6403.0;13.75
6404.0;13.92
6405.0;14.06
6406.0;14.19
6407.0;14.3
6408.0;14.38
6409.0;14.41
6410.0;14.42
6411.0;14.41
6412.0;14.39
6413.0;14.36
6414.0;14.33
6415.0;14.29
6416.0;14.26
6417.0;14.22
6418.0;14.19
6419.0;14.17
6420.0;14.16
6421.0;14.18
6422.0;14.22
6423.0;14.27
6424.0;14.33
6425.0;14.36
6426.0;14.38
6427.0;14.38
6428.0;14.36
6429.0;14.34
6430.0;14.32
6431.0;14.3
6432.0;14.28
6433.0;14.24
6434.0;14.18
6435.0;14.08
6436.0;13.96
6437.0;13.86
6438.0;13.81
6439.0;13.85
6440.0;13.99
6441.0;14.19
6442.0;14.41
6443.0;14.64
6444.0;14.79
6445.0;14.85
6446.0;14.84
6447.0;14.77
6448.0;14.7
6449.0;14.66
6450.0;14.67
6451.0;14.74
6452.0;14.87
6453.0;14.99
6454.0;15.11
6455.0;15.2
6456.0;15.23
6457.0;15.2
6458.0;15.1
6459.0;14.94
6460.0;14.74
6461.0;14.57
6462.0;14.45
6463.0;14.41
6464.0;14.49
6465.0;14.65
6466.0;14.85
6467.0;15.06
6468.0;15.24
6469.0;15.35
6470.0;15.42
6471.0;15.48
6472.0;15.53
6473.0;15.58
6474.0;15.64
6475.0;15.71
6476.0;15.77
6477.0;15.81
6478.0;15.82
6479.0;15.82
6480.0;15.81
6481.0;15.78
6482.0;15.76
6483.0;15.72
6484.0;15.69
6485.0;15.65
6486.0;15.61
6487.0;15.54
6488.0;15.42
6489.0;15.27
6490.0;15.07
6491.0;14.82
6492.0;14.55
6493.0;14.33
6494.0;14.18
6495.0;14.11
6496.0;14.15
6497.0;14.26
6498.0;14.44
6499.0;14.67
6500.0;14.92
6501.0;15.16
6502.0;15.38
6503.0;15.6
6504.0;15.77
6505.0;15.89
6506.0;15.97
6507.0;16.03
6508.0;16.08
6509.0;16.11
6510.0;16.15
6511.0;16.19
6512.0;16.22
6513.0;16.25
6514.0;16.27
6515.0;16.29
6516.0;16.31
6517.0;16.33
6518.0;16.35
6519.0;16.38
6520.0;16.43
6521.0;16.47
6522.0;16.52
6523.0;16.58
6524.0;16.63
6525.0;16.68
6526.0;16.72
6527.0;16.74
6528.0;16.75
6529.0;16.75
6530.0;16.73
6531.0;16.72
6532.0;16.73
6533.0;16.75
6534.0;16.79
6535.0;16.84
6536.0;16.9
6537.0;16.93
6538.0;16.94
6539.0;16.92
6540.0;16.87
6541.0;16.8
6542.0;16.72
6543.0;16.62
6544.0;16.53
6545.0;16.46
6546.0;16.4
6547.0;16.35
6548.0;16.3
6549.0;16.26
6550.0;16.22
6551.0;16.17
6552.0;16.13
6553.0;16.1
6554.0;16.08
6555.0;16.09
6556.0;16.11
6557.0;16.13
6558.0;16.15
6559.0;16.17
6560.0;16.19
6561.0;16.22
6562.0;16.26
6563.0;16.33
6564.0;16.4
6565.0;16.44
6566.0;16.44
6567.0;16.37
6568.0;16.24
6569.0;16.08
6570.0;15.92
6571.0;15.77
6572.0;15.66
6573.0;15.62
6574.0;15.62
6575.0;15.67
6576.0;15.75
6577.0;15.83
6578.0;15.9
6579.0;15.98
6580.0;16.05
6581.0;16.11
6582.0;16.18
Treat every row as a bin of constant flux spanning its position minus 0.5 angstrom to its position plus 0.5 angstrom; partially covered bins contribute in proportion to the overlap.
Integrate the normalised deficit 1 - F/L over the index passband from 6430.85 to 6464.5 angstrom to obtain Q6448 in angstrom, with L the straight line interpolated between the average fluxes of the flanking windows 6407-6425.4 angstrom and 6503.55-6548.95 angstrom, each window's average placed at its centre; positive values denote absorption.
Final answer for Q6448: 0.8 angstrom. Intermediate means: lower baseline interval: 14.3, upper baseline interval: 16.5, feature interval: 14.6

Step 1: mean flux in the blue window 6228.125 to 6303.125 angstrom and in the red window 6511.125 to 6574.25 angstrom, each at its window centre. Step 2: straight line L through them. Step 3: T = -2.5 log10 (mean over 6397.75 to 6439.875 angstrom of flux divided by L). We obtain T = -0.03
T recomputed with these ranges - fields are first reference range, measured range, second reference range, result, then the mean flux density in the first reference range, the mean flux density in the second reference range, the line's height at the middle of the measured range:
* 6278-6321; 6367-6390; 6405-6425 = 0.11 mag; 11.9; 14.3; 13.5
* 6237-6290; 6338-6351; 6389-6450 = -0.15 mag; 10.4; 14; 12.2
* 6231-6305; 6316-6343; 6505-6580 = -0.12 mag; 10.5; 16.3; 11.8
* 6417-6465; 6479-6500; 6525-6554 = 0.03 mag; 14.5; 16.6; 15.5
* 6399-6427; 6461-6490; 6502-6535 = 0.01 mag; 14.1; 16.4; 15.5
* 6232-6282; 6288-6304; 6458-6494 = -0.06 mag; 10.1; 15.2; 11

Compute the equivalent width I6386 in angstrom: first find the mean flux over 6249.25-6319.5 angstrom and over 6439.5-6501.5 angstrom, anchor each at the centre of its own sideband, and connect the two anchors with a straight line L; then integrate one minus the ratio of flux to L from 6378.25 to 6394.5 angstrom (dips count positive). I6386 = 1.9 angstrom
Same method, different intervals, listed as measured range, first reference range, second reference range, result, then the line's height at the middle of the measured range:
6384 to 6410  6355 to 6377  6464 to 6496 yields 1.3 angstrom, 13.6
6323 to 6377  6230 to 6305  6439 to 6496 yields -4.3 angstrom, 12.4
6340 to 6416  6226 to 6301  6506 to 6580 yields -2.3 angstrom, 12.8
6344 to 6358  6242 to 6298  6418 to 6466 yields -1.6 angstrom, 12.5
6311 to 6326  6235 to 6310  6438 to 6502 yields -1.4 angstrom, 11.7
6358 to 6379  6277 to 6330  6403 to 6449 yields 0.7 angstrom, 13.2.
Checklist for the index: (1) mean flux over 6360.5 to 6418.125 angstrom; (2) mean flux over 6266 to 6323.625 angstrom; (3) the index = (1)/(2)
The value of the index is 1.11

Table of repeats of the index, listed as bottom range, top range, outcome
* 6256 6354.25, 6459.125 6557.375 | 1.30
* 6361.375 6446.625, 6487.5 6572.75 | 1.20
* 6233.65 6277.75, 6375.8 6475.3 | 1.39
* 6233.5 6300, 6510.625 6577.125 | 1.56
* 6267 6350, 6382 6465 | 1.13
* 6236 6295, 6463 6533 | 1.50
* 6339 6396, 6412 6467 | 1.12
